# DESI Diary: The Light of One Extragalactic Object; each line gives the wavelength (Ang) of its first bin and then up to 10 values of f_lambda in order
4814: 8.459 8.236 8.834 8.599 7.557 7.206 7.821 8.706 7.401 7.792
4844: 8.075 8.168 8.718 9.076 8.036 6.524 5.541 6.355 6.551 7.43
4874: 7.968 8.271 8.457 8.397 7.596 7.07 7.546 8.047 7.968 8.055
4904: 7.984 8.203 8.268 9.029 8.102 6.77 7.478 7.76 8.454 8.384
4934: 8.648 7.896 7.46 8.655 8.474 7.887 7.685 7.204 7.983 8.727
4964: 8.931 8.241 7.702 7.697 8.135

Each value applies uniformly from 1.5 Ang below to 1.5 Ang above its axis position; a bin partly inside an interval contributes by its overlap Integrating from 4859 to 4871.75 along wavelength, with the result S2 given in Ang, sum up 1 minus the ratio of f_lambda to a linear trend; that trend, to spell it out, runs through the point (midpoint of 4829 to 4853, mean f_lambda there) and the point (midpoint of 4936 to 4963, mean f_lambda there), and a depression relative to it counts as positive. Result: 2.62 Ang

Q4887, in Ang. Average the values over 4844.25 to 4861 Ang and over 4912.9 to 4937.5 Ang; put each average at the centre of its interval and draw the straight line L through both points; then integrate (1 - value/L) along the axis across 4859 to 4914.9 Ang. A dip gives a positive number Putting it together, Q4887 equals 2.4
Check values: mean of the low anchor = 8.03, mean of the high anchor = 8.01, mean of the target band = 7.68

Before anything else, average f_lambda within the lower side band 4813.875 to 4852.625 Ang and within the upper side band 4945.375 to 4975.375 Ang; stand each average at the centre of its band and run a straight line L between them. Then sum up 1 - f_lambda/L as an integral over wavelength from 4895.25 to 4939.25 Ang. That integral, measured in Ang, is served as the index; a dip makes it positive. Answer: 0.1 Ang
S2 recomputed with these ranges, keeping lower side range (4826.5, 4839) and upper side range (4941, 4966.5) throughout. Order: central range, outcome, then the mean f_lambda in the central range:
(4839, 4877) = 1.5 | 7.55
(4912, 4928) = 0.4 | 7.85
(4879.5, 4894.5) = 0.3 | 7.79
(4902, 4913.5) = -0.4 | 8.3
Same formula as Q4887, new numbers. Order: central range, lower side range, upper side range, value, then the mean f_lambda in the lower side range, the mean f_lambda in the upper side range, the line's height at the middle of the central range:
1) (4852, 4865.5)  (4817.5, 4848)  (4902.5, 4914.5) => 1.74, 8.02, 8.37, 8.14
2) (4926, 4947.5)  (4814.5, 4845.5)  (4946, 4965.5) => -0.47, 8.04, 8.1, 8.09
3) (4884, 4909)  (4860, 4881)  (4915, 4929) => -1.35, 7.18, 7.67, 7.43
